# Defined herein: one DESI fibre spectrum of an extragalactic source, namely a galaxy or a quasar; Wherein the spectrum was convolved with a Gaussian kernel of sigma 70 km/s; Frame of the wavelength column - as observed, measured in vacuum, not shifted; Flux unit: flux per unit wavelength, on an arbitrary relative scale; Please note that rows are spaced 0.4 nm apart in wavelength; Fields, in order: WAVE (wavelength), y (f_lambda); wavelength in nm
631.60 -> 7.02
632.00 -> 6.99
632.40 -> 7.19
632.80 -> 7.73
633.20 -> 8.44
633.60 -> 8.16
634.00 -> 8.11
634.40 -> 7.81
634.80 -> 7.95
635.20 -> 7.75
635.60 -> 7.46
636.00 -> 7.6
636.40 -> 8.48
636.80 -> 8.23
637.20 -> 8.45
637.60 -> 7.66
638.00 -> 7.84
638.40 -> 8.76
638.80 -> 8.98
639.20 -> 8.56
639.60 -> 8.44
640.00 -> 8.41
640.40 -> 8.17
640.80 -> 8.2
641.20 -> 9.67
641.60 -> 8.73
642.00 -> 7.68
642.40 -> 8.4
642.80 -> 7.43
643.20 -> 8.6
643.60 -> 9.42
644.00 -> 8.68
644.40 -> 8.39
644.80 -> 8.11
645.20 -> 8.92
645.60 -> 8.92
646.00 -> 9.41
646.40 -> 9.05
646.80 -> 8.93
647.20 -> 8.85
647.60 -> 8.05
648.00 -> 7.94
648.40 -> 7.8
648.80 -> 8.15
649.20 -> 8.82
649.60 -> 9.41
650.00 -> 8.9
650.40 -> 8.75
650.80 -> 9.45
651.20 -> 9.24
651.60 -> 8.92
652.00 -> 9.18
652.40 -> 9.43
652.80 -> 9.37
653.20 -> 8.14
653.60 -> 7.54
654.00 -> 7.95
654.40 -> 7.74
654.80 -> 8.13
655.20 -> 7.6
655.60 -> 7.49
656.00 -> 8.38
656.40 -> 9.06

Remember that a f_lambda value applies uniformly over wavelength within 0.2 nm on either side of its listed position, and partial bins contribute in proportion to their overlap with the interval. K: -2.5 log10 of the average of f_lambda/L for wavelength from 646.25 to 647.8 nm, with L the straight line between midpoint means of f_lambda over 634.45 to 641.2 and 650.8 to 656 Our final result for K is -0.046 mag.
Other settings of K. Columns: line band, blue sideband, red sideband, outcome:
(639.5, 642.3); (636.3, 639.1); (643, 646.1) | 0.01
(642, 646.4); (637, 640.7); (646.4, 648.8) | -0.03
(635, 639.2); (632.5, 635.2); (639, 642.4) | 0.01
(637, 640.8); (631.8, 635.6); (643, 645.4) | -0.02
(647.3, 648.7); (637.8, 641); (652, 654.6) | 0.05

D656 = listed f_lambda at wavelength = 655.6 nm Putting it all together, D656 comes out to 7.49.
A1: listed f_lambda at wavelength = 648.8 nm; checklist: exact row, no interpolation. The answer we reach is 8.15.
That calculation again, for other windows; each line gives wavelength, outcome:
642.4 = 8.4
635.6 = 7.46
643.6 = 9.42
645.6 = 8.92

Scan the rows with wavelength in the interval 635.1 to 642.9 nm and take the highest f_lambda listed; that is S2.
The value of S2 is 9.67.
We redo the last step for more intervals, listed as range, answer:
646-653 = 9.45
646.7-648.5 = 8.93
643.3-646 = 9.42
